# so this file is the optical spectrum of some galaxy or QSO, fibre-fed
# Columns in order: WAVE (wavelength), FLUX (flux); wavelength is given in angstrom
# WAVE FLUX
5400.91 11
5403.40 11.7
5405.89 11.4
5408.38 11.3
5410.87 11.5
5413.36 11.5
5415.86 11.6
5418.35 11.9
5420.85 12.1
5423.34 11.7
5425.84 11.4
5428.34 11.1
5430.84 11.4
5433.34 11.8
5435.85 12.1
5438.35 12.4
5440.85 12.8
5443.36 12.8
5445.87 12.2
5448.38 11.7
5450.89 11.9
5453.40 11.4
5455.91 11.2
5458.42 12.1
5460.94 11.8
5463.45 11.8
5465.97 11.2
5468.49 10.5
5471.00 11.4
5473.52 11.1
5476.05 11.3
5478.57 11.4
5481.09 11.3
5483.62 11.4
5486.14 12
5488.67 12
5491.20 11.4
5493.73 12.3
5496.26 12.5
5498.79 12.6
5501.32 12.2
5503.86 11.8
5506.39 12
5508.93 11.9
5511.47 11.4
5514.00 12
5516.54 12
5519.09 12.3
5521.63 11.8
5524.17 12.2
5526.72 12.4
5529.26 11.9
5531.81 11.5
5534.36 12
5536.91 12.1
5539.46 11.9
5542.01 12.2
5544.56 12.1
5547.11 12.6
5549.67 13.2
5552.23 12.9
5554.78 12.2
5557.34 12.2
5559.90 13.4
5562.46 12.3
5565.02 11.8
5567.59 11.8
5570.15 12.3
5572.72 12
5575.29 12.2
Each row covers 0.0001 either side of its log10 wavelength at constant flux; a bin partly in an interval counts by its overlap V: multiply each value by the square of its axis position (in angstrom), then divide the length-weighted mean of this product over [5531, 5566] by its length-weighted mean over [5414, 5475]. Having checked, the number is 1.09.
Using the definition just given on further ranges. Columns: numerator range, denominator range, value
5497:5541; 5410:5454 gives 1.05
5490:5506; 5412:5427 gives 1.07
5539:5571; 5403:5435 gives 1.13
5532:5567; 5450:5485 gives 1.11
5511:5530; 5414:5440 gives 1.06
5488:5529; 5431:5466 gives 1.03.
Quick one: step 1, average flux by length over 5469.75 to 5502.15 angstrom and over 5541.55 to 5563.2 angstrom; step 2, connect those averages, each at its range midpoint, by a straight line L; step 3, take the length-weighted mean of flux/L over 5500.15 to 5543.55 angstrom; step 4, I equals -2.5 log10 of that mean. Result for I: 0.02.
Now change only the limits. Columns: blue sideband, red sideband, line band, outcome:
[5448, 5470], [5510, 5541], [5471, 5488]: 0.02 mag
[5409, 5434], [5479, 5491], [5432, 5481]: -0.01 mag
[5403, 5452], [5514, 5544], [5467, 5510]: 0.02 mag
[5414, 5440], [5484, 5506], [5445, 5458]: 0.02 mag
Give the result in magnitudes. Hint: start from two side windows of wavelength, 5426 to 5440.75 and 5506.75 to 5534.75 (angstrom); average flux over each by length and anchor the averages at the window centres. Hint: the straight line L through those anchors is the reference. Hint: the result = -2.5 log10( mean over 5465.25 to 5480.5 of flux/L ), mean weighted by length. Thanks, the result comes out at 0.068 mag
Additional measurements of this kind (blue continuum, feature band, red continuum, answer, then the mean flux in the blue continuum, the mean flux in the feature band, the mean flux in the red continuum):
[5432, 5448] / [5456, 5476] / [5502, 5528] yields 0.07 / 12.3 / 11.4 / 12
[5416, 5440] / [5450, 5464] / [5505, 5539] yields 0.01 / 11.8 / 11.7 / 12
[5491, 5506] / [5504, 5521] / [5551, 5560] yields 0.03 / 12.2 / 11.9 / 12.6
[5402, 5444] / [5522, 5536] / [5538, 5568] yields 0.03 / 11.8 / 12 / 12.4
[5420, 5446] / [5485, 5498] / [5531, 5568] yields 0.01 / 12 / 12.1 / 12.3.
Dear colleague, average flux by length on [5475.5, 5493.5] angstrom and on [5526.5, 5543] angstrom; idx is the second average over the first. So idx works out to 1.03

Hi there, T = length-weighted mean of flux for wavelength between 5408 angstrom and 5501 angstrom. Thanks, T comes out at 11.7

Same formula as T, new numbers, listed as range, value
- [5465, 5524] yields 11.7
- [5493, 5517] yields 12.1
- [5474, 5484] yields 11.3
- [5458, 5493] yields 11.5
